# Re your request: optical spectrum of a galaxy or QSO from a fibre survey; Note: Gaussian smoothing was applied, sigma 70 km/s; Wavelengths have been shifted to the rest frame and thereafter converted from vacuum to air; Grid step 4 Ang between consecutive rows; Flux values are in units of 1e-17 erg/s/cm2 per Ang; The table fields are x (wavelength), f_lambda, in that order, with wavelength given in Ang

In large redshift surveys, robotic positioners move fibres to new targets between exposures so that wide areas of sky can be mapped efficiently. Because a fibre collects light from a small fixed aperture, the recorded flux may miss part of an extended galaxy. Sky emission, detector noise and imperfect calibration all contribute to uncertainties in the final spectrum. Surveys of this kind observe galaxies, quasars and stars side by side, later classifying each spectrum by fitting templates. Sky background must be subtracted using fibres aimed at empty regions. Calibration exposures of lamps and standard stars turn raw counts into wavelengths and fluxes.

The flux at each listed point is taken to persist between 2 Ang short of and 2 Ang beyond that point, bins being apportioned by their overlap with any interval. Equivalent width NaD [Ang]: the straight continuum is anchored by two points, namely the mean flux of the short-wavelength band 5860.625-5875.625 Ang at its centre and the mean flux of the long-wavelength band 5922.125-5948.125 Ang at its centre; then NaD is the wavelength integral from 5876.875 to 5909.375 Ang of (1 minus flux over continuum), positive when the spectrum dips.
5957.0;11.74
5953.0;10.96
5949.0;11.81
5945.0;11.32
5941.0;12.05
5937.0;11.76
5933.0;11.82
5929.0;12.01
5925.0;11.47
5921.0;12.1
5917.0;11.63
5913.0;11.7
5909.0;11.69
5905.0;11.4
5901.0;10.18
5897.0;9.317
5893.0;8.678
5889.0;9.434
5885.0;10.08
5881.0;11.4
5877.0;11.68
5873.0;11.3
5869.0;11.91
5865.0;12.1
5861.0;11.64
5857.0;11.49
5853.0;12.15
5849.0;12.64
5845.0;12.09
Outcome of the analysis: 4.0 Ang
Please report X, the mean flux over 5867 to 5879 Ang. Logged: 11.6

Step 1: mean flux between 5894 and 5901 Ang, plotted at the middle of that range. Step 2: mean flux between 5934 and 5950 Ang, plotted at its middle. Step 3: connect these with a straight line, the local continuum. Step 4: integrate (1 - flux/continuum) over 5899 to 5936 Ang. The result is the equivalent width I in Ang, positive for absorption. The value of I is -3.8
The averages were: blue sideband 9.47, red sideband 11.7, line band 11.6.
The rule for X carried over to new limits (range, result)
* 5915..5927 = 11.7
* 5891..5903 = 9.39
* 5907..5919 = 11.7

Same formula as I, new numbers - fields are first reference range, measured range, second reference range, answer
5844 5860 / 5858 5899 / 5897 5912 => 2.6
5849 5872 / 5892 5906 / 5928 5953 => 2.3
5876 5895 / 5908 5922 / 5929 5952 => -0.9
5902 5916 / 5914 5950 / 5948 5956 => -1.1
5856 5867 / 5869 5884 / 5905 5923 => 0.4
